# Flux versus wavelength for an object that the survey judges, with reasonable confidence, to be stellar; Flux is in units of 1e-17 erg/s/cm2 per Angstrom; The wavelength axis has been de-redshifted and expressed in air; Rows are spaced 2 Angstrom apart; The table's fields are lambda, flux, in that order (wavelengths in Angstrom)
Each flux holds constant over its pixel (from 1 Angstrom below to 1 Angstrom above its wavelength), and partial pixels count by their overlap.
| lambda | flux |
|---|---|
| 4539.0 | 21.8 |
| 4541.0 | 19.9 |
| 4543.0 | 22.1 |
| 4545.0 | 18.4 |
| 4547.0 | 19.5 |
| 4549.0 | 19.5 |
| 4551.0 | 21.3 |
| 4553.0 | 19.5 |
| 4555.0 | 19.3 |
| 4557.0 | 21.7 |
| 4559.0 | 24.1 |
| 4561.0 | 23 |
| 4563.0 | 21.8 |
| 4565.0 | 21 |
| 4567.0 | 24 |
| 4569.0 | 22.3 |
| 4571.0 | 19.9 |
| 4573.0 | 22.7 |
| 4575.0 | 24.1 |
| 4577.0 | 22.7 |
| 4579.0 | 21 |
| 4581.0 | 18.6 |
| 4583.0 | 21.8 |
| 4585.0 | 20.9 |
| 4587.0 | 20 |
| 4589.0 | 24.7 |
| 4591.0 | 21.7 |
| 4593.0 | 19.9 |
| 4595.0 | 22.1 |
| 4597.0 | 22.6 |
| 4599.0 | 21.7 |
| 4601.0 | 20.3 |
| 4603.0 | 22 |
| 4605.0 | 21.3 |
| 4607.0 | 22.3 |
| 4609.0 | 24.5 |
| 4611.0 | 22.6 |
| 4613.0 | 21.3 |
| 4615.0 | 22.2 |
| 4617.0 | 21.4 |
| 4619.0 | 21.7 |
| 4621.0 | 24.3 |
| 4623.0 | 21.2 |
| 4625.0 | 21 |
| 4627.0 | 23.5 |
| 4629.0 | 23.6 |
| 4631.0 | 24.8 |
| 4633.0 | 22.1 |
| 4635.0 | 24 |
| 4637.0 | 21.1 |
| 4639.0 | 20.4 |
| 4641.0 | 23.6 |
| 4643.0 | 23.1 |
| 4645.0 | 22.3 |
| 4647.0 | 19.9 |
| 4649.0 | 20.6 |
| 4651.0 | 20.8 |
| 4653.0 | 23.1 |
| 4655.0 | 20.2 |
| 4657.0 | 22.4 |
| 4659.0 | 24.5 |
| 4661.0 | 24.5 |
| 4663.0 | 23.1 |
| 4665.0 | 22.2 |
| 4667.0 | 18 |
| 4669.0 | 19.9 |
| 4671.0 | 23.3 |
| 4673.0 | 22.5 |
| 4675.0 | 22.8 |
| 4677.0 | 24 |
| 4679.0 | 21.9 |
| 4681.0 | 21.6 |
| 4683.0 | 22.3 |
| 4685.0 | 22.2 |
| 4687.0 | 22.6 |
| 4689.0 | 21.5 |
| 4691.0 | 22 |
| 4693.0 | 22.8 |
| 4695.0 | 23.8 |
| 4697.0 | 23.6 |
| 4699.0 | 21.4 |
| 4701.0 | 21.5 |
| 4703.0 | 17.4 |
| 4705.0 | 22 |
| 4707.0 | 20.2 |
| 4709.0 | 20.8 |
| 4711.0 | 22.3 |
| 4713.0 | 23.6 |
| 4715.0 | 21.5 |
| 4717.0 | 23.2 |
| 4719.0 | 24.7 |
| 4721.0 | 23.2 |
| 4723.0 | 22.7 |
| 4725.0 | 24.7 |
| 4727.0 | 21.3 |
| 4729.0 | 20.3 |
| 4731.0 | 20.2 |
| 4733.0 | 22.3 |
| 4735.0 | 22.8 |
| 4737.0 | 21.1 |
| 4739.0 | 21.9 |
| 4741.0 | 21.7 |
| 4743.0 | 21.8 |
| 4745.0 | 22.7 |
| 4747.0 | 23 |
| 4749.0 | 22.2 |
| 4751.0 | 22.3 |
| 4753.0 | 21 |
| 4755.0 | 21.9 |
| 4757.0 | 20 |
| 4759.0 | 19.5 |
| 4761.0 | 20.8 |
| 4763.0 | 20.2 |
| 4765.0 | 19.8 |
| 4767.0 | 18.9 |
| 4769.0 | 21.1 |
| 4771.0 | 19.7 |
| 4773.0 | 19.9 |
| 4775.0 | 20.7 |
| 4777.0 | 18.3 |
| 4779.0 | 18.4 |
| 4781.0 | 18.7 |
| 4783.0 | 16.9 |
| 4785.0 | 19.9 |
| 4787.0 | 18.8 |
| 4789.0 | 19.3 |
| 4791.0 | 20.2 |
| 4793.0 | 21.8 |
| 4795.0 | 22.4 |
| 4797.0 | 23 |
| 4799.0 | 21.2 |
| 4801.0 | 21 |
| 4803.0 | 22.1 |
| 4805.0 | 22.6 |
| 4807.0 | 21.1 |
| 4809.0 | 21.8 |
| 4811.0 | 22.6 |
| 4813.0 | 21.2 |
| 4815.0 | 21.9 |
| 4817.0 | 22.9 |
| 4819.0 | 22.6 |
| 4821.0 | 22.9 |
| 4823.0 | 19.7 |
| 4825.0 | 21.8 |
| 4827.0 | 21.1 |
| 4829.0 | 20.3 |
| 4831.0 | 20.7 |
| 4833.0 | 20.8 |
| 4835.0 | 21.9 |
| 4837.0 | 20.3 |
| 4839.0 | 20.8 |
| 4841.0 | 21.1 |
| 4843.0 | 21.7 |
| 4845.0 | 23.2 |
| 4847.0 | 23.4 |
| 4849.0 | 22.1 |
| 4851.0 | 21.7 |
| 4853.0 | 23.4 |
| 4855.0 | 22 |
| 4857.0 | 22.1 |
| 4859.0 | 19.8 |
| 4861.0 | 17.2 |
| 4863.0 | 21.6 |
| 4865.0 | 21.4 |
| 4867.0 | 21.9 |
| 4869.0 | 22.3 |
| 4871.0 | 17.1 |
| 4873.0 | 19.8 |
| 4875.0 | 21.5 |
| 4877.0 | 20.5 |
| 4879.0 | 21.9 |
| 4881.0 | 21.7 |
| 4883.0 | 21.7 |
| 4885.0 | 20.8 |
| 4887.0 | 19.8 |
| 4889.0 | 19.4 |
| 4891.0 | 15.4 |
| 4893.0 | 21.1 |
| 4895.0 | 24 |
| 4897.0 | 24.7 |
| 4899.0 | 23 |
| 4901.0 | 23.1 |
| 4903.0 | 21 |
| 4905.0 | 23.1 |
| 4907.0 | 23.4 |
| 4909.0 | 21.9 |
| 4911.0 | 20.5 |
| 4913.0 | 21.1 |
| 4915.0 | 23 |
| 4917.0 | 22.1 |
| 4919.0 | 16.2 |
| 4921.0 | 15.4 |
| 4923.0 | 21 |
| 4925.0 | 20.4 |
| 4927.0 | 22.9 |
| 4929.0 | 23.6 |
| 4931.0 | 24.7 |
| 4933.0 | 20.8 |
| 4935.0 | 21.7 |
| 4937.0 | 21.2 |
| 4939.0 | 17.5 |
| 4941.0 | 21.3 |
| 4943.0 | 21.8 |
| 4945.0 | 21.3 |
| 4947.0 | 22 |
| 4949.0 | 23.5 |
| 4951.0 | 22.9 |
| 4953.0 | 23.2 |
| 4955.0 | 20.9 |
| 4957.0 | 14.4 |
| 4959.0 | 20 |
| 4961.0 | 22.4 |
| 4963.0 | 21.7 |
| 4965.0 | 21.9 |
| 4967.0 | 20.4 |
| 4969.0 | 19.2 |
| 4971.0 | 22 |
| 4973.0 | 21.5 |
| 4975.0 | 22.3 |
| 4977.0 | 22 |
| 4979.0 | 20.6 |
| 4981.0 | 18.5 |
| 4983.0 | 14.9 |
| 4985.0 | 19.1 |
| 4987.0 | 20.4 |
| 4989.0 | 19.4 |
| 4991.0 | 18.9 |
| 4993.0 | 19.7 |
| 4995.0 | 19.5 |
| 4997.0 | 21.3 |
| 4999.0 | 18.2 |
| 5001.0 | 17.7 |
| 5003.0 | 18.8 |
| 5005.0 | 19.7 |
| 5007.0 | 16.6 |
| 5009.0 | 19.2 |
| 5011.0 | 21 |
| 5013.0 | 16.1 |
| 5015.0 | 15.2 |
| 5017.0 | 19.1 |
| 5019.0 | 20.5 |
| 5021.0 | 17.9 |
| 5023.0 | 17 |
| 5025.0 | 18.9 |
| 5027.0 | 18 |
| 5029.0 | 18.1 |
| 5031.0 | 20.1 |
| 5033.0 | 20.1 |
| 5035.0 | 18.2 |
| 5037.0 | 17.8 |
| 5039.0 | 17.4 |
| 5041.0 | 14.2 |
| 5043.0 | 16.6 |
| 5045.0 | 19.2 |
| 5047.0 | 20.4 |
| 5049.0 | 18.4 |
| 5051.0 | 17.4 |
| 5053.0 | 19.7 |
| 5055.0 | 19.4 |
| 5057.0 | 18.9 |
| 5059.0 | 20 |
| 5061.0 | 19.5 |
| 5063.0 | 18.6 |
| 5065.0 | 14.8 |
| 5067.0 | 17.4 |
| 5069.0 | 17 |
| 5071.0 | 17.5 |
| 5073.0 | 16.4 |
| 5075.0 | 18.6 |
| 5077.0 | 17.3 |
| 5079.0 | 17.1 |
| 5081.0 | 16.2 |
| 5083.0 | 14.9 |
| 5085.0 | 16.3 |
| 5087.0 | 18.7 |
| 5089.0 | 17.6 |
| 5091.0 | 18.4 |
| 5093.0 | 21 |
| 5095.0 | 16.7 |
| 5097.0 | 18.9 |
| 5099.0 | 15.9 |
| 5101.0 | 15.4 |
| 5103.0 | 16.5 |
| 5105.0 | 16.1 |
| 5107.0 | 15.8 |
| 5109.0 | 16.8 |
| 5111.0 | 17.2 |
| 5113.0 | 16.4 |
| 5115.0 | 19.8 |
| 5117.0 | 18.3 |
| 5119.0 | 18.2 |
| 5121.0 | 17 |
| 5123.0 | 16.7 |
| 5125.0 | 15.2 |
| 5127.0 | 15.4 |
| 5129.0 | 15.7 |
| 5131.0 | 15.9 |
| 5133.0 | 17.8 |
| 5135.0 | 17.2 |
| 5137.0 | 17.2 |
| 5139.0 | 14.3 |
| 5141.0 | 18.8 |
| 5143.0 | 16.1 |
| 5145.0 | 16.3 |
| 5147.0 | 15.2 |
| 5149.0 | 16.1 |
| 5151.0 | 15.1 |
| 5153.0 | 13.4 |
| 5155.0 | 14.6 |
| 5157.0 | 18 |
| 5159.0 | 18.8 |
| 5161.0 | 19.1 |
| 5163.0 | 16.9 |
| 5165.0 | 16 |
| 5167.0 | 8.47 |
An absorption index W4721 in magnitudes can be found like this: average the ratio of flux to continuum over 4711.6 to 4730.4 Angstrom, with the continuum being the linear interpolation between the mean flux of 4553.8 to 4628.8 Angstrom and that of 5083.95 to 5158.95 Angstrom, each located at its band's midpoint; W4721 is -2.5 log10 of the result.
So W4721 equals -0.10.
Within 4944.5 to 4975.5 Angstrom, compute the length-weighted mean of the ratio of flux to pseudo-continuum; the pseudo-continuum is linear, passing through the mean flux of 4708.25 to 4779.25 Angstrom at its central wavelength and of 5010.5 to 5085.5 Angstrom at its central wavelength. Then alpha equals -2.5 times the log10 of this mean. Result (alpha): -0.12 mag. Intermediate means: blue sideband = 21.4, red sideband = 17.9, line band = 21.2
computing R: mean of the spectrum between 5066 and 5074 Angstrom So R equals 17.1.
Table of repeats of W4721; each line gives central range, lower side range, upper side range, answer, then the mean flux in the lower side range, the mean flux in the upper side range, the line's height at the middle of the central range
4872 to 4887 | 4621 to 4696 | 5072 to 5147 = -0.07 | 22.3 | 17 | 19.7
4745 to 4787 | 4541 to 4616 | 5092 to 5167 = -0.02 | 21.6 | 16.6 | 19.9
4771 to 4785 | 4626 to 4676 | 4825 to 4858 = 0.15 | 22.3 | 21.7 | 21.9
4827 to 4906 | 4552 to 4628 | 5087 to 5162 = -0.11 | 21.9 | 16.9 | 19.3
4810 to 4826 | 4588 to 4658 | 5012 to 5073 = -0.09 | 22.1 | 18.1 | 20.2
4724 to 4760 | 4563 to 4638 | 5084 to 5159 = -0.05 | 22.1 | 16.8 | 20.6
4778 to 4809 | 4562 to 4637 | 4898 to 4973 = 0.06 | 22.1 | 21.3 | 21.6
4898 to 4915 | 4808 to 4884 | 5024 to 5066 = -0.09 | 21.4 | 18.4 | 20.5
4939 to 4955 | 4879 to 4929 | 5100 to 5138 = -0.08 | 21.2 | 16.8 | 20.3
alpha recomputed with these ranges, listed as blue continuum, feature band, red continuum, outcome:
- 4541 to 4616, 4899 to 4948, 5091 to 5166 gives -0.151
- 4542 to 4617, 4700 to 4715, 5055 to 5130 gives -0.033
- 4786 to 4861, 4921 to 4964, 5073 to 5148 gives -0.088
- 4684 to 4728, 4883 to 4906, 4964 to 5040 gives -0.060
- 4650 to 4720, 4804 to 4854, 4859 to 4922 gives -0.025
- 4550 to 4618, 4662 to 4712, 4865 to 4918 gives -0.009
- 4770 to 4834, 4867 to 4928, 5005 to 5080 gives -0.067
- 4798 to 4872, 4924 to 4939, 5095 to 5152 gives -0.107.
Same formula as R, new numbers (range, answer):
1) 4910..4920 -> 20.6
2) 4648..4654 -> 21.5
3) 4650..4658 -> 21.6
